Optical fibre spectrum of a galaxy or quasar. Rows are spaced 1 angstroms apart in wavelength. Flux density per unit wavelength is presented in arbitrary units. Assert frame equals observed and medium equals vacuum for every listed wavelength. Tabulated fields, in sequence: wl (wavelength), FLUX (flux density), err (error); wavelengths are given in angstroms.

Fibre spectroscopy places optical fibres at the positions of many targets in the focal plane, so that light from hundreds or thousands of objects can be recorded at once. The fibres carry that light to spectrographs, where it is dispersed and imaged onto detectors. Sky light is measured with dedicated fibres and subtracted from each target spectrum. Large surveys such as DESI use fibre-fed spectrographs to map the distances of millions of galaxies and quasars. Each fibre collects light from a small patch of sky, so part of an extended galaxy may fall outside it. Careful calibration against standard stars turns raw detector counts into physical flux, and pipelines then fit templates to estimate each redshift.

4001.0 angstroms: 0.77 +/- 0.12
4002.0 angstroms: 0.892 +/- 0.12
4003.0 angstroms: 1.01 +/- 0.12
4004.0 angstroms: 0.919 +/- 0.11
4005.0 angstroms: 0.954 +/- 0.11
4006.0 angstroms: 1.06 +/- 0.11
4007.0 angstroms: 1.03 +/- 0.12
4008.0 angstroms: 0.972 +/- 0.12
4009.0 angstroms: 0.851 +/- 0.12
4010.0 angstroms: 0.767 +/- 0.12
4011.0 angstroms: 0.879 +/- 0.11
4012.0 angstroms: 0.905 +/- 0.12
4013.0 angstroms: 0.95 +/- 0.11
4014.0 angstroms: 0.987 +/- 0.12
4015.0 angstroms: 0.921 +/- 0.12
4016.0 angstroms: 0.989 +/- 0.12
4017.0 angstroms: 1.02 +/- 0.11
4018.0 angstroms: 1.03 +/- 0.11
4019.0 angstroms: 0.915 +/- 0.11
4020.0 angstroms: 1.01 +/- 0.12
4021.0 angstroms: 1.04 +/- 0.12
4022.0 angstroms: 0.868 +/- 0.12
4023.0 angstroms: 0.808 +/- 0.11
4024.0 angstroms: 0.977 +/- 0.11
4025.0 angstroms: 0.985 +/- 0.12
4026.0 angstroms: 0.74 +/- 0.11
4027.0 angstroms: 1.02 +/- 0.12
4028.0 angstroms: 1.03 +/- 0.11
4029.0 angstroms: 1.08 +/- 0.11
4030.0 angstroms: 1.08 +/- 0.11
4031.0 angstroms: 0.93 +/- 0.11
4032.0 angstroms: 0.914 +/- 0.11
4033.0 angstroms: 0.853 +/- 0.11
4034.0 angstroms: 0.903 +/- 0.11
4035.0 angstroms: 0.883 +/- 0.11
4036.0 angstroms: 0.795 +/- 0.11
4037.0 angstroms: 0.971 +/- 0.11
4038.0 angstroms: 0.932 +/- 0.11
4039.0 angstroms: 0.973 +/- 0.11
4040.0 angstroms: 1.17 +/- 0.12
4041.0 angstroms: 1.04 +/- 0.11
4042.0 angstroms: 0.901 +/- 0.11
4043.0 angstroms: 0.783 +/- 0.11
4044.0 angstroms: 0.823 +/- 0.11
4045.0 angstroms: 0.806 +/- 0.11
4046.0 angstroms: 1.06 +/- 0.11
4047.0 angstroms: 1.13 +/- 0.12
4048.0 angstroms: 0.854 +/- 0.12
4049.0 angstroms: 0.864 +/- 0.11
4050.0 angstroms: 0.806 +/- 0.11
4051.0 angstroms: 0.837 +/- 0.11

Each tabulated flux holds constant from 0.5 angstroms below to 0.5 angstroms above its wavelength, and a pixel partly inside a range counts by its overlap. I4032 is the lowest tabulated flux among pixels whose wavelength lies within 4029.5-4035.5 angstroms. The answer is 0.853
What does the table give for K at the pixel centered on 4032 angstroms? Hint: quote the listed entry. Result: 0.914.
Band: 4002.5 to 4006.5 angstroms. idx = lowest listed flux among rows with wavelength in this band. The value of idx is 0.919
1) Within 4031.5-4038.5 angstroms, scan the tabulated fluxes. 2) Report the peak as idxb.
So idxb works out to 0.971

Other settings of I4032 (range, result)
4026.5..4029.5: 1.02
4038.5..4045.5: 0.783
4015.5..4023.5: 0.808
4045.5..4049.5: 0.854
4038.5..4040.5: 0.973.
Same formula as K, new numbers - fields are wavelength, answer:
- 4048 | 0.854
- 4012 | 0.905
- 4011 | 0.879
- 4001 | 0.77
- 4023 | 0.808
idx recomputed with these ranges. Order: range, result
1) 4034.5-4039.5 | 0.795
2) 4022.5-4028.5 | 0.74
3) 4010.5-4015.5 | 0.879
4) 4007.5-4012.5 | 0.767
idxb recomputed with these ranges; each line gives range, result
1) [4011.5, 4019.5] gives 1.03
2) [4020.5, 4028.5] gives 1.04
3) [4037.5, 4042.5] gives 1.17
